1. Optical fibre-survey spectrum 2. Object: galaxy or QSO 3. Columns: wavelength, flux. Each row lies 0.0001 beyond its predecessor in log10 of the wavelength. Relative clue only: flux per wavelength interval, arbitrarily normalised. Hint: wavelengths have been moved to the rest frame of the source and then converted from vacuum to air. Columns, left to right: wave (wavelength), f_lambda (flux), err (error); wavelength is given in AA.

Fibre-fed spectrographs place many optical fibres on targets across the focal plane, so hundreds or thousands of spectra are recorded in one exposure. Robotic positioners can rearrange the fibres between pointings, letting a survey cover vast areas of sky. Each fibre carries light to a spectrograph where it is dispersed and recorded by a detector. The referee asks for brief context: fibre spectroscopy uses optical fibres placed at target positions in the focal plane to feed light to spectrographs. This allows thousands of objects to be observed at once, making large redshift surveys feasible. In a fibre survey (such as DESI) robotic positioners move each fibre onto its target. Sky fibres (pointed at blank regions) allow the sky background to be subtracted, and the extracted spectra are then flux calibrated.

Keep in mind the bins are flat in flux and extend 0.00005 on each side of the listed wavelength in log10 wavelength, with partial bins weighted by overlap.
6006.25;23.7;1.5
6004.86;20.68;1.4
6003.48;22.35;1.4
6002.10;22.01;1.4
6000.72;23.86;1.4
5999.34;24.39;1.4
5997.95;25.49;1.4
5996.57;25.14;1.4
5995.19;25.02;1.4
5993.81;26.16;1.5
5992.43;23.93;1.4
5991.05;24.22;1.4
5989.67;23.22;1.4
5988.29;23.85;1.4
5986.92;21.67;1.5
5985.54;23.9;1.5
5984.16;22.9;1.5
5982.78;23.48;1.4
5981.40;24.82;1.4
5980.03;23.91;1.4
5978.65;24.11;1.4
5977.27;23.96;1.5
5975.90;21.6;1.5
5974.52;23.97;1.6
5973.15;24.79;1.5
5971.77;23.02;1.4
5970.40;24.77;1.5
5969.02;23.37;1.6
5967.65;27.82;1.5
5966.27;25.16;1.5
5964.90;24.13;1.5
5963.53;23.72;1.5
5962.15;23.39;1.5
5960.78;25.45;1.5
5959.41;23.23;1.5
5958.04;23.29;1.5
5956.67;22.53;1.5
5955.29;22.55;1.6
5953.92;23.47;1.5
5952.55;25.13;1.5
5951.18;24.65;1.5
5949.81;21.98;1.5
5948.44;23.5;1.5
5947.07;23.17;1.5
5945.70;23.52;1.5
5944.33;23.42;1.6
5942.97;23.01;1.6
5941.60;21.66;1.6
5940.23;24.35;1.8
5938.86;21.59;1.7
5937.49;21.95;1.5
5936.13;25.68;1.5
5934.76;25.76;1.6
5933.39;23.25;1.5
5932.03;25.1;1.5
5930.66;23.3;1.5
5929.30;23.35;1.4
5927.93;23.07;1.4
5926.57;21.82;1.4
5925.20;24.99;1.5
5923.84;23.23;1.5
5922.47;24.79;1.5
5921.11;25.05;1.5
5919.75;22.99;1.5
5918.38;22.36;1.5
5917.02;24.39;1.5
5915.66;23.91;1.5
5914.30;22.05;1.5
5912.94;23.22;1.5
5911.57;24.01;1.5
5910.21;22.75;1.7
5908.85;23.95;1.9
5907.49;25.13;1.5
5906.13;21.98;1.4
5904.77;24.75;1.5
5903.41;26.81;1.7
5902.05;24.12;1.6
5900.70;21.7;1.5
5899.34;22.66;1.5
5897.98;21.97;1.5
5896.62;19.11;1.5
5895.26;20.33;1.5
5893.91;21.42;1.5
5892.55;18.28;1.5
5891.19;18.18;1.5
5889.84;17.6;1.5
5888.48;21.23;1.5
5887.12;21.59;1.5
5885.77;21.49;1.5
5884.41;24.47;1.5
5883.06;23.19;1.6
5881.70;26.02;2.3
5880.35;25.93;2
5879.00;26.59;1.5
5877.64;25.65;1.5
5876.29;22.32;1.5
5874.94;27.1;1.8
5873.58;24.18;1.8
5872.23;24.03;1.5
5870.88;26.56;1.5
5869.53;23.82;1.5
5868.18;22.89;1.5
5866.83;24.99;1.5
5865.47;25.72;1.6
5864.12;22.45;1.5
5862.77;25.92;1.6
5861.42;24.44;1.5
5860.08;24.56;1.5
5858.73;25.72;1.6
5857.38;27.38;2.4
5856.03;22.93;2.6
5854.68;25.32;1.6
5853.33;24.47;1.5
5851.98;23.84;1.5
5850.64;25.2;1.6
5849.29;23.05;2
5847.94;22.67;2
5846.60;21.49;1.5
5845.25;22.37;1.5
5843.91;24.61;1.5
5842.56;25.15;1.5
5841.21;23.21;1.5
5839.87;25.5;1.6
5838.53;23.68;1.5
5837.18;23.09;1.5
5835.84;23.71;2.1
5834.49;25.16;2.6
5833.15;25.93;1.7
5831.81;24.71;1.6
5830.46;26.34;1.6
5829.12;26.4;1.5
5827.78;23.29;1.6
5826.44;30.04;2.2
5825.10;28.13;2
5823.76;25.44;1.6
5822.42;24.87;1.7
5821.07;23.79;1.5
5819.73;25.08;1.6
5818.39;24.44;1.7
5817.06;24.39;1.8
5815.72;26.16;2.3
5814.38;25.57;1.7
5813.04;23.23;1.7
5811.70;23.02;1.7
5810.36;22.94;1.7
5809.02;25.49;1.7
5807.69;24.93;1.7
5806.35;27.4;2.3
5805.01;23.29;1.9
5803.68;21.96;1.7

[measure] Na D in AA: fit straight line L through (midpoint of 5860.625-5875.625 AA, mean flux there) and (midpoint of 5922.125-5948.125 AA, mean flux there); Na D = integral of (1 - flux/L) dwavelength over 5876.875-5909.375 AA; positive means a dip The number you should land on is 2.2 AA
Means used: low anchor 24.7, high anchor 23.5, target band 22.7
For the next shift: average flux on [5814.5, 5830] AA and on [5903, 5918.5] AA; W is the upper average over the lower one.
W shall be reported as 0.93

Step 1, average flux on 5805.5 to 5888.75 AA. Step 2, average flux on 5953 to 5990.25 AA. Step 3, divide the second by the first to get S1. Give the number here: 1.0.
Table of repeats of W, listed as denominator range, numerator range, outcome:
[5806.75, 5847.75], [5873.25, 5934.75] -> 0.94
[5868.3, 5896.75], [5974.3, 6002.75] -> 1.04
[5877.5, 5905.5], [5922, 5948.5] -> 1.05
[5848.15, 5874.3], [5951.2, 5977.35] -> 0.98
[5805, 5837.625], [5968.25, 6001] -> 0.96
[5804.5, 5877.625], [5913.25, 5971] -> 0.96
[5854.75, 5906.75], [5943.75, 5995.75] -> 1.02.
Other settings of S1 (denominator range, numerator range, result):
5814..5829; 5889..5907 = 0.84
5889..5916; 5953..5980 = 1.08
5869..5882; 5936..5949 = 0.92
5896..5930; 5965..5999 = 1.03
